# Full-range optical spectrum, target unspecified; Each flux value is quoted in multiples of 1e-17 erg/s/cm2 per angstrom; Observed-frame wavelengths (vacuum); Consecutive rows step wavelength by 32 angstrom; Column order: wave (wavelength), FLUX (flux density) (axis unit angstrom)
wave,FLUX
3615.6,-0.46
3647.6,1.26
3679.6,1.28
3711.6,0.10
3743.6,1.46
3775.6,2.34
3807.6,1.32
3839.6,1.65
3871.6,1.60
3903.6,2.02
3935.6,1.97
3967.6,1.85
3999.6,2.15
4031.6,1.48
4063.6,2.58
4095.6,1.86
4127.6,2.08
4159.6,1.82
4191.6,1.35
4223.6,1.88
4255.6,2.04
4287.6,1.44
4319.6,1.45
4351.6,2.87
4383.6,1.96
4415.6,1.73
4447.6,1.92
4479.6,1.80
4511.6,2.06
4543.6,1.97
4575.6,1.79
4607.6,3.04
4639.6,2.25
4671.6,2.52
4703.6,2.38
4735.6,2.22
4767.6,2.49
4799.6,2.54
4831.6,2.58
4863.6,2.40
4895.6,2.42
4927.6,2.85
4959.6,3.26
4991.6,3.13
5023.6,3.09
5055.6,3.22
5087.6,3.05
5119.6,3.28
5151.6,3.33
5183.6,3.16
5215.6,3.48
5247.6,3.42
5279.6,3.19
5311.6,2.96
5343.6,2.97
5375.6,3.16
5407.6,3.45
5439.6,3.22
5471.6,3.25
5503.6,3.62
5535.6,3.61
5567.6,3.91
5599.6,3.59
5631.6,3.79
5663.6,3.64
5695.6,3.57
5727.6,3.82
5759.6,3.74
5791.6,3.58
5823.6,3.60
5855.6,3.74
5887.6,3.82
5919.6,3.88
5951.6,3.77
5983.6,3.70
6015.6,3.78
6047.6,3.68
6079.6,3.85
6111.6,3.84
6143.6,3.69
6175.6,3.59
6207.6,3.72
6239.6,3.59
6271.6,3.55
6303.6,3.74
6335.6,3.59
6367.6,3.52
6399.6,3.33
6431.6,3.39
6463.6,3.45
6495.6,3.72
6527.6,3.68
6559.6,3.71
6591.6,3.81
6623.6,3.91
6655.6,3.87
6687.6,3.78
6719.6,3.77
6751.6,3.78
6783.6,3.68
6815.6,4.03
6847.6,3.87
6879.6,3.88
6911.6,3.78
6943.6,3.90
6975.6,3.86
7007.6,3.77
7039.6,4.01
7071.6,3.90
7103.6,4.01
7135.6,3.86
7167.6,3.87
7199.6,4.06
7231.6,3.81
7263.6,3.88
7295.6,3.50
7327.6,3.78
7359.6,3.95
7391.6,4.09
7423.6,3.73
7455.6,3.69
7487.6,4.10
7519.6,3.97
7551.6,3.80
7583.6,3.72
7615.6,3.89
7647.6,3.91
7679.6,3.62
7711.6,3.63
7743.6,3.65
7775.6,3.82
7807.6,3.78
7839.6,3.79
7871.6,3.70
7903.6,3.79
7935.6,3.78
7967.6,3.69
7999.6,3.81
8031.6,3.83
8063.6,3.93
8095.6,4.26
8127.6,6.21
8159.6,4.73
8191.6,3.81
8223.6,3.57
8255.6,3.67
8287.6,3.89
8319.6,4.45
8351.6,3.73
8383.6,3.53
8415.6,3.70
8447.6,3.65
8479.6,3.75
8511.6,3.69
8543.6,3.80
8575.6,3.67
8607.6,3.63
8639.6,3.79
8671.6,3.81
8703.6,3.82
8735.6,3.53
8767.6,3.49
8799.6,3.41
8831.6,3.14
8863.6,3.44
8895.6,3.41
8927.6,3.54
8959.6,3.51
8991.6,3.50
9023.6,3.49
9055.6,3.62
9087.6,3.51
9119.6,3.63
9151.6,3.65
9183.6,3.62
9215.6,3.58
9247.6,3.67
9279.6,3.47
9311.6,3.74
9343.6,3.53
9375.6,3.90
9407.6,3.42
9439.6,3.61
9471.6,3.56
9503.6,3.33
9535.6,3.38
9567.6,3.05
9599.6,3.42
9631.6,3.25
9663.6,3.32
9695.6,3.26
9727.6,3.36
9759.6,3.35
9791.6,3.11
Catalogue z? 0.237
